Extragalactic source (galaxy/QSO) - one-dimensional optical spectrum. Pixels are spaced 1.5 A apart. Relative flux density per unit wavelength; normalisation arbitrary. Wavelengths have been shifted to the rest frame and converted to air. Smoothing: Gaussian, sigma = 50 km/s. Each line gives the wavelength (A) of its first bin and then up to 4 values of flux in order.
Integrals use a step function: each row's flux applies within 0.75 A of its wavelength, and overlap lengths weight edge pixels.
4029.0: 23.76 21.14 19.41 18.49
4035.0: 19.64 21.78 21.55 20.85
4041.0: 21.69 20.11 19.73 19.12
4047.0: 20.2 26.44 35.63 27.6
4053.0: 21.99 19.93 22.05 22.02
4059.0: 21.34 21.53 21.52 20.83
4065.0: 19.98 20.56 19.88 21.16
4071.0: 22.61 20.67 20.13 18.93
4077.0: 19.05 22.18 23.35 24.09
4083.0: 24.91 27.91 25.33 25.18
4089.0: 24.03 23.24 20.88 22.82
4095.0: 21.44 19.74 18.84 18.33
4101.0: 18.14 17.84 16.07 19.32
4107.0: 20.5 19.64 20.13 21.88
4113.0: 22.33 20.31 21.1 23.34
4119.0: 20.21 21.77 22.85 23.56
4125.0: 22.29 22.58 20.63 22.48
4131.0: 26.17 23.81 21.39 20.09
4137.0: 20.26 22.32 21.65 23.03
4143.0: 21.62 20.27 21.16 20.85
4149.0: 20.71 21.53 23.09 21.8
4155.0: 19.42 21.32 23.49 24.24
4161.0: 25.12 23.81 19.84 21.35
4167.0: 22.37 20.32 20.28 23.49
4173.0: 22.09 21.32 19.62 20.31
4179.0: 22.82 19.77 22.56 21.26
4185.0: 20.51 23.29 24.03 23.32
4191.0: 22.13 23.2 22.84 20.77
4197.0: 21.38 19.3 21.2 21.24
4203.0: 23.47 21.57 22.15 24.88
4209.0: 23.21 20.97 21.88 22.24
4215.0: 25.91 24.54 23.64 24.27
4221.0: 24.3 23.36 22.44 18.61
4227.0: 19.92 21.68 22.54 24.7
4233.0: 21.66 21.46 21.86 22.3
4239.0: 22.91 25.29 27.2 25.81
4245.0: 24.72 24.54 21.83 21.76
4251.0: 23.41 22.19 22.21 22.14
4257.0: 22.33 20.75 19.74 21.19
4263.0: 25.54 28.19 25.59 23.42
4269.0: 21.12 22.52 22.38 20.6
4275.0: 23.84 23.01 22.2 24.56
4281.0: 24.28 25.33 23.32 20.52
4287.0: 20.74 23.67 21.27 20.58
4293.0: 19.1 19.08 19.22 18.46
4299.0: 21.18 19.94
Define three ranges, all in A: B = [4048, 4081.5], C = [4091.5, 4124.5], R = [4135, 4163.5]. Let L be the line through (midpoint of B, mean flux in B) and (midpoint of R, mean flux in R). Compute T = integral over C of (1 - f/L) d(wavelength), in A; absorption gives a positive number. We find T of 2.3 A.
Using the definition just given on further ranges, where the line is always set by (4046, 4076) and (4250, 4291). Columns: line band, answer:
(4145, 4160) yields 0.5 A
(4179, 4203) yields 0.8 A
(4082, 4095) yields -1.0 A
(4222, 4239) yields 0.6 A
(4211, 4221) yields -0.5 A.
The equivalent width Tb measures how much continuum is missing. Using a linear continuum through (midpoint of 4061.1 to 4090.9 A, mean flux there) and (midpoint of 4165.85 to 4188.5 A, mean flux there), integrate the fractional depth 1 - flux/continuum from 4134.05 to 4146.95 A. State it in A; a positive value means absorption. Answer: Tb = 0.3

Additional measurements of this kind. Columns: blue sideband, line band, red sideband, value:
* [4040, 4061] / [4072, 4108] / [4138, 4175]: 1.8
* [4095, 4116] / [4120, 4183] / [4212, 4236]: -3.4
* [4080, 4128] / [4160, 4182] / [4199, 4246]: 0.7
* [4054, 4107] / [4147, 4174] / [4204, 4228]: 0.2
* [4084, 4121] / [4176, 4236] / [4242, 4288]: 0.3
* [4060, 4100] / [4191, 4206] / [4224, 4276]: 0.5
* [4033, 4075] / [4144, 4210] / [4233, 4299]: 1.0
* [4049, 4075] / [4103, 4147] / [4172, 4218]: 1.6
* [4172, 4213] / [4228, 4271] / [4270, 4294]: -1.9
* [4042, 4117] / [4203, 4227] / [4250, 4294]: -0.6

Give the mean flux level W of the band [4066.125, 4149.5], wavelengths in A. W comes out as 21.5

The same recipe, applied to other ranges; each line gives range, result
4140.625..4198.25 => 21.8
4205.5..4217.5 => 23.3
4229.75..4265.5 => 23.2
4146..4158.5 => 21.5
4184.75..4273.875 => 22.8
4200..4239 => 22.6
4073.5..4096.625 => 22.8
